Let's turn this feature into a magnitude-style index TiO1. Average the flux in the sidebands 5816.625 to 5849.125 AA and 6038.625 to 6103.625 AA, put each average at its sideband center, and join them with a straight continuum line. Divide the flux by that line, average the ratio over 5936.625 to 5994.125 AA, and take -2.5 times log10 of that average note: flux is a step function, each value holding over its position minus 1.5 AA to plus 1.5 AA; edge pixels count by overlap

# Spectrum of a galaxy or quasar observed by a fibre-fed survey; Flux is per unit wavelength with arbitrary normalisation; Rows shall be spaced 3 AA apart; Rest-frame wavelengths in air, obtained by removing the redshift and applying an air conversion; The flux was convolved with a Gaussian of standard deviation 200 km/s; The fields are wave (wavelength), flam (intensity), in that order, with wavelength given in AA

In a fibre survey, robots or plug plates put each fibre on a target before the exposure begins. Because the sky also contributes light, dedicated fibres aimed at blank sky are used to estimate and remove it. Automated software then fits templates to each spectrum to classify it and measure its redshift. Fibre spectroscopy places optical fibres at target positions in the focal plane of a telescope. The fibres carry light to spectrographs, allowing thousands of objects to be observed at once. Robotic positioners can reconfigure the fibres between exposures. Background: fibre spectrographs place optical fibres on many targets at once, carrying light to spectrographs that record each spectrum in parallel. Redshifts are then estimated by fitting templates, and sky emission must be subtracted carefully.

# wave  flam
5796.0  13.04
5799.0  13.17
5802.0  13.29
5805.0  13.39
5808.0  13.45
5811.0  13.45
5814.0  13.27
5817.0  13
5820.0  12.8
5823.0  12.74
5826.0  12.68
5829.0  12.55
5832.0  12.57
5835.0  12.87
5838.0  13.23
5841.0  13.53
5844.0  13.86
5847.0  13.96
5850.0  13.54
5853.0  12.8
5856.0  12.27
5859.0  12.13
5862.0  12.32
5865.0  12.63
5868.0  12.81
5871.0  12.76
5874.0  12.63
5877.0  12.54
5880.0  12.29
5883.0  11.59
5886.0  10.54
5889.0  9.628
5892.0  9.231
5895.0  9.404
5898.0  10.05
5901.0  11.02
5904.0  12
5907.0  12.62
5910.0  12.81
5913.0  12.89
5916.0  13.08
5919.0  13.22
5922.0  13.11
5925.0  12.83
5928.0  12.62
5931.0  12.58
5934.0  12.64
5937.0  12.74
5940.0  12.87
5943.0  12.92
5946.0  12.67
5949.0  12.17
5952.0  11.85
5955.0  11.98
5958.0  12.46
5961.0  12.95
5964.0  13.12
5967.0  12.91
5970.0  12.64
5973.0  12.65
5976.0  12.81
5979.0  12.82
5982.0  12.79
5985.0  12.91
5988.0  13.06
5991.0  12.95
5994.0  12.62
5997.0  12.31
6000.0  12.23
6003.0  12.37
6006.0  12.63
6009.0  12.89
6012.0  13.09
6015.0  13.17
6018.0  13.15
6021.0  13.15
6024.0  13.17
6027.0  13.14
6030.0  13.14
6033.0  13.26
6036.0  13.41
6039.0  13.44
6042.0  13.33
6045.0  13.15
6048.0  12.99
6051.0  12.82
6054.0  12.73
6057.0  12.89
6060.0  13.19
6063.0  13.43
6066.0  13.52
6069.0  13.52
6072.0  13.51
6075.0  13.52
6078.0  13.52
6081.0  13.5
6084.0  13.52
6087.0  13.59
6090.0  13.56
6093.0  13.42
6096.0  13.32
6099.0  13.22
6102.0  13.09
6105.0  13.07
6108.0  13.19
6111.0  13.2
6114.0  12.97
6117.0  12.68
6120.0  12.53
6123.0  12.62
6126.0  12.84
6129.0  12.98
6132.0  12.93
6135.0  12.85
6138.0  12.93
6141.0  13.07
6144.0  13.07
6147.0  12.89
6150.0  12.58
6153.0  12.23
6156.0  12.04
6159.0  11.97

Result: 0.04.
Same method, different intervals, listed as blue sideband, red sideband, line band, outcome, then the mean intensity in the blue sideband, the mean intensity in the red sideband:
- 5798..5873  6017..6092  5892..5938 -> 0.083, 13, 13.3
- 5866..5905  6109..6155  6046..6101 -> -0.073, 11.3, 12.8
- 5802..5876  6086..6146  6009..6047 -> -0.014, 13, 13.1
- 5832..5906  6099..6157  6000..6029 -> -0.036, 12.1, 12.8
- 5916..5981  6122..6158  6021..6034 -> -0.038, 12.7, 12.7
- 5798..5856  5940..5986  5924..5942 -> 0.003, 13.1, 12.6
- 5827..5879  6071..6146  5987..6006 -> 0.038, 12.9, 13.1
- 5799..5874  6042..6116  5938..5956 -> 0.058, 13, 13.3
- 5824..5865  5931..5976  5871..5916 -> 0.118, 12.9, 12.6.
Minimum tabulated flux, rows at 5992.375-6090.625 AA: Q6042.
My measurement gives 12.23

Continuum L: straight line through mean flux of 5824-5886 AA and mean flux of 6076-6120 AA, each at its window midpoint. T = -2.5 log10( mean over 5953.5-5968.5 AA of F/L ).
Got 0.02 mag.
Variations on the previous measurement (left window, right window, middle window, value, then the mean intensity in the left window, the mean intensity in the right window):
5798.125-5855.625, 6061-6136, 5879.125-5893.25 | 0.23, 13.1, 13.2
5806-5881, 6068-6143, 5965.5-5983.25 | 0.02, 12.9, 13.2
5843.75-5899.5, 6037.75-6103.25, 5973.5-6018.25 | 0.00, 11.9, 13.3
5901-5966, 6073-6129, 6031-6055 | -0.01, 12.6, 13.2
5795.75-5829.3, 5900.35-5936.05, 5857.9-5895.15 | 0.10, 13.1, 12.7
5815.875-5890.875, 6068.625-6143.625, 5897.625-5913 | 0.07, 12.6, 13.2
